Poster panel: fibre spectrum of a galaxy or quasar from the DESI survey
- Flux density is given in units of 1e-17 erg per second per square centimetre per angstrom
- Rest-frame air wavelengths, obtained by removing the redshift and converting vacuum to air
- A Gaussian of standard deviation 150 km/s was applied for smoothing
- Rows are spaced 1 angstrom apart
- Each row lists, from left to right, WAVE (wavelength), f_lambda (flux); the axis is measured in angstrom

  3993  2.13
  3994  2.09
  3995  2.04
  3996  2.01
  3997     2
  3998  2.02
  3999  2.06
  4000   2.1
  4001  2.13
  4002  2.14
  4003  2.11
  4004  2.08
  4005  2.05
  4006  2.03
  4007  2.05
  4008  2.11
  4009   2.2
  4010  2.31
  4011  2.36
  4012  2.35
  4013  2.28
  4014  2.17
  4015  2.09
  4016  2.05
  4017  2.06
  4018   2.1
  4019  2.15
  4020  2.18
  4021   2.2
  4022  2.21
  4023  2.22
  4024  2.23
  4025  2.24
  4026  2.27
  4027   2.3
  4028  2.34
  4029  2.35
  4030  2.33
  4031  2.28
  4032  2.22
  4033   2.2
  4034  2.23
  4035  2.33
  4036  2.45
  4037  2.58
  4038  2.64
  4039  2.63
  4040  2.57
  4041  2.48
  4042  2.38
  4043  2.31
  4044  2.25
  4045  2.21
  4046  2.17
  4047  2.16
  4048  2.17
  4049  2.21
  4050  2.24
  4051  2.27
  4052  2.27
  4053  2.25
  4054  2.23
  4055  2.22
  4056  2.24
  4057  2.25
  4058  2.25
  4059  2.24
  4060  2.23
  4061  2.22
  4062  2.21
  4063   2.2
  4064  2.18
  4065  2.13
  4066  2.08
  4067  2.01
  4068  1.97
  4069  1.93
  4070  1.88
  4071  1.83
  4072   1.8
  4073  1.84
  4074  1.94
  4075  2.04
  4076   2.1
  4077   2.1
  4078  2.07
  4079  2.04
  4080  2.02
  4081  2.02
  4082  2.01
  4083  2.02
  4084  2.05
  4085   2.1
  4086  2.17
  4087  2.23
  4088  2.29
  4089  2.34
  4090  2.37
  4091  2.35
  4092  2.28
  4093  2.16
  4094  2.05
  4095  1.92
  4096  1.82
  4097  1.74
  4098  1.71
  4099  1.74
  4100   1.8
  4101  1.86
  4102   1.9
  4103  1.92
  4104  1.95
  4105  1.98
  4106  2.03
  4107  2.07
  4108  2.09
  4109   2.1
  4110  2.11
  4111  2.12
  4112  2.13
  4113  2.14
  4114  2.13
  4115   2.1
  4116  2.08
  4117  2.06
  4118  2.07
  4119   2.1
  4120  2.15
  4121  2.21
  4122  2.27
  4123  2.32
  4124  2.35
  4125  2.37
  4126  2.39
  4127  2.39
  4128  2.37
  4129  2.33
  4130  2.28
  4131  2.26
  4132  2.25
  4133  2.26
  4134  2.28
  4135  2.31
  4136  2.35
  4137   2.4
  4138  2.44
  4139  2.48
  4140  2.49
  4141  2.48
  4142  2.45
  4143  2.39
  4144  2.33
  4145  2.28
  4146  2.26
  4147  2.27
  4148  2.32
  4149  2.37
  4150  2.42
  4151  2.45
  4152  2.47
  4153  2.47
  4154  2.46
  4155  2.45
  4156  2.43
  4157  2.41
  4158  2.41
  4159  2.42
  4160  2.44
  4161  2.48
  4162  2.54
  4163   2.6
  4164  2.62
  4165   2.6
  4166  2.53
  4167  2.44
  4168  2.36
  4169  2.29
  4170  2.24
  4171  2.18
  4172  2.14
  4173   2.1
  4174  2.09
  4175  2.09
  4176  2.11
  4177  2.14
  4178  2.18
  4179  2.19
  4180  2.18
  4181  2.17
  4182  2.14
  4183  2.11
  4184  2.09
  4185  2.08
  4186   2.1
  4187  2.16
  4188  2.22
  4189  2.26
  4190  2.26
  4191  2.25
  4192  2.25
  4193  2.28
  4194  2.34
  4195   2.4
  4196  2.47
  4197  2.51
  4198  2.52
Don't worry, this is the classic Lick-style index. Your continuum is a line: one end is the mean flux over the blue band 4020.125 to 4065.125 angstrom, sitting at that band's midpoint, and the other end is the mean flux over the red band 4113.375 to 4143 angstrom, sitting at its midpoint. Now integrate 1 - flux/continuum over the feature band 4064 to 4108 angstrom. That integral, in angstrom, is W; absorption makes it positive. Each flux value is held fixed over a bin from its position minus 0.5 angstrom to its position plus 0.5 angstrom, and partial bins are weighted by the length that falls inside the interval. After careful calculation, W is 5.2 angstrom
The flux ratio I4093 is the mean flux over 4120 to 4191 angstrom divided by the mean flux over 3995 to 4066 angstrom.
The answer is 1.0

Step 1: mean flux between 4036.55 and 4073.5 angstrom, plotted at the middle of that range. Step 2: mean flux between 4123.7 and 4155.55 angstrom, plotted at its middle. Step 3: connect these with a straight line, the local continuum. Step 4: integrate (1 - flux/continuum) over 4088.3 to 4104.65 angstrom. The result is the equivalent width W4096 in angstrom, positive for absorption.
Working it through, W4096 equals 2.1 angstrom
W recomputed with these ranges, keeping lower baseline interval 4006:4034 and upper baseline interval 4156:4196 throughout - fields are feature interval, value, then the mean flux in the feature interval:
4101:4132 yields 1.4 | 2.16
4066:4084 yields 2.1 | 1.98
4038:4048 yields -0.6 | 2.36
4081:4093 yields 0.3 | 2.19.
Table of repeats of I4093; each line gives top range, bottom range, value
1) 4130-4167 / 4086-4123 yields 1.16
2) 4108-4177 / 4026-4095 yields 1.05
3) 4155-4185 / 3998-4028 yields 1.06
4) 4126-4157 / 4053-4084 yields 1.14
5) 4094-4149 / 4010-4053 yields 0.95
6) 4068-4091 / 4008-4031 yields 0.93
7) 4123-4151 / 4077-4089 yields 1.12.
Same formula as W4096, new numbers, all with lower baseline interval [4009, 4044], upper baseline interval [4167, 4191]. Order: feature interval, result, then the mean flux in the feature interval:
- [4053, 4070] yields 0.84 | 2.16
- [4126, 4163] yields -3.13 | 2.39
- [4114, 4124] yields 0.28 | 2.16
